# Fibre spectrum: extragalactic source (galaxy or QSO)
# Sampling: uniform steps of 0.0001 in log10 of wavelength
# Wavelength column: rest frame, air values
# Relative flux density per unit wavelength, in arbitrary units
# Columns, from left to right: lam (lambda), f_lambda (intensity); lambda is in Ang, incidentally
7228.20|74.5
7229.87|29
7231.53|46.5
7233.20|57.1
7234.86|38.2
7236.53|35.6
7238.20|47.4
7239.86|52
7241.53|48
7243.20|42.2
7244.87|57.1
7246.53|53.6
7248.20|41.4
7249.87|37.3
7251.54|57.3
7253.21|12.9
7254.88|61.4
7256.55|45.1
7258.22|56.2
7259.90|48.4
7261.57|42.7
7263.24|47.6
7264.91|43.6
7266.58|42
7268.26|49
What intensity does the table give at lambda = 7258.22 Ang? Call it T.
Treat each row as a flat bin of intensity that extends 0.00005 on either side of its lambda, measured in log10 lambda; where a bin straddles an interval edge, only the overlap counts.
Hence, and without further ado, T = 56.2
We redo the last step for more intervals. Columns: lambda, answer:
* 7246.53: 53.6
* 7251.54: 57.3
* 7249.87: 37.3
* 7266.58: 42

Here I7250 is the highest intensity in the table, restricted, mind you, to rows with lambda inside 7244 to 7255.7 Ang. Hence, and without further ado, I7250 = 61.4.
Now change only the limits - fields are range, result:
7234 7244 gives 52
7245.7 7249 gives 53.6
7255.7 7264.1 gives 56.2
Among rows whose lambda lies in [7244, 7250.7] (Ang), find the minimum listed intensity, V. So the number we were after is 37.3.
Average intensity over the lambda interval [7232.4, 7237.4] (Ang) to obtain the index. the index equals 43.6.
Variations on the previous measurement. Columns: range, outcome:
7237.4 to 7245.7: 49.4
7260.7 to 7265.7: 44.7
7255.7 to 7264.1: 48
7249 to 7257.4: 42.8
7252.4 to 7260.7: 44.8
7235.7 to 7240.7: 45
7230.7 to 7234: 51.7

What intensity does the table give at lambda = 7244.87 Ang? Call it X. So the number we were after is 57.1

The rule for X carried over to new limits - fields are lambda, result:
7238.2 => 47.4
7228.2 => 74.5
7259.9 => 48.4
